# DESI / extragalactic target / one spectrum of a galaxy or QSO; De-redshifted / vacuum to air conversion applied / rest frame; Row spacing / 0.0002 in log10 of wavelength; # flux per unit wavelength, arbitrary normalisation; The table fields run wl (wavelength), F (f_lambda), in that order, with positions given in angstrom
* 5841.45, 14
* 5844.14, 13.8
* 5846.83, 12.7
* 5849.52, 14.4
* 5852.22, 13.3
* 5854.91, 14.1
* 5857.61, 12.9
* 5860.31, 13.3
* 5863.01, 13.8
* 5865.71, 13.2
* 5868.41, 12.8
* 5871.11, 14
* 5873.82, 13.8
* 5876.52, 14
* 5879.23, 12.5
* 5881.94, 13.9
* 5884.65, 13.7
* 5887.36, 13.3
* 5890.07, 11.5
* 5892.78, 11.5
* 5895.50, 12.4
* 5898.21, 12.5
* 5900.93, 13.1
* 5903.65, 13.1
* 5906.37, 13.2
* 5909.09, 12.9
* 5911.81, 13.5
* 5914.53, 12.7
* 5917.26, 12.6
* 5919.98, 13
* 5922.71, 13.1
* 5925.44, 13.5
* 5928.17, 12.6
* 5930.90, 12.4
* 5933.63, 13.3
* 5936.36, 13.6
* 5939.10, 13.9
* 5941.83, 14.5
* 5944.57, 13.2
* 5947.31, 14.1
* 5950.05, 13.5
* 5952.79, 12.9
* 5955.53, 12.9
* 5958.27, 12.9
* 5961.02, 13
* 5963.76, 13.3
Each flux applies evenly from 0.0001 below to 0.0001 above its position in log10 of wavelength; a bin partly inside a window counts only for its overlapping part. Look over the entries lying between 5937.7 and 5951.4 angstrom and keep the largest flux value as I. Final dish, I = 14.5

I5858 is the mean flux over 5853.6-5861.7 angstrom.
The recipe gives 13.4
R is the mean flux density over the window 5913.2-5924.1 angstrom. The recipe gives 12.8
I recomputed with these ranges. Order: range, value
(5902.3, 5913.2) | 13.5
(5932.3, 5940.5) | 13.9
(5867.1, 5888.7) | 14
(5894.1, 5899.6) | 12.5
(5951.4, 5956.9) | 12.9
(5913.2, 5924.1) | 13.1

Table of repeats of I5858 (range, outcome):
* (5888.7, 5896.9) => 11.8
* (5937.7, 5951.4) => 13.8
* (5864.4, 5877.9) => 13.6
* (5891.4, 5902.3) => 12.4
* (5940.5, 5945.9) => 13.8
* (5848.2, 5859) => 13.7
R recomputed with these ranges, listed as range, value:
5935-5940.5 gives 13.8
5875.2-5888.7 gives 13.5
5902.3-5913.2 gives 13.2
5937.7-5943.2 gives 14.2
